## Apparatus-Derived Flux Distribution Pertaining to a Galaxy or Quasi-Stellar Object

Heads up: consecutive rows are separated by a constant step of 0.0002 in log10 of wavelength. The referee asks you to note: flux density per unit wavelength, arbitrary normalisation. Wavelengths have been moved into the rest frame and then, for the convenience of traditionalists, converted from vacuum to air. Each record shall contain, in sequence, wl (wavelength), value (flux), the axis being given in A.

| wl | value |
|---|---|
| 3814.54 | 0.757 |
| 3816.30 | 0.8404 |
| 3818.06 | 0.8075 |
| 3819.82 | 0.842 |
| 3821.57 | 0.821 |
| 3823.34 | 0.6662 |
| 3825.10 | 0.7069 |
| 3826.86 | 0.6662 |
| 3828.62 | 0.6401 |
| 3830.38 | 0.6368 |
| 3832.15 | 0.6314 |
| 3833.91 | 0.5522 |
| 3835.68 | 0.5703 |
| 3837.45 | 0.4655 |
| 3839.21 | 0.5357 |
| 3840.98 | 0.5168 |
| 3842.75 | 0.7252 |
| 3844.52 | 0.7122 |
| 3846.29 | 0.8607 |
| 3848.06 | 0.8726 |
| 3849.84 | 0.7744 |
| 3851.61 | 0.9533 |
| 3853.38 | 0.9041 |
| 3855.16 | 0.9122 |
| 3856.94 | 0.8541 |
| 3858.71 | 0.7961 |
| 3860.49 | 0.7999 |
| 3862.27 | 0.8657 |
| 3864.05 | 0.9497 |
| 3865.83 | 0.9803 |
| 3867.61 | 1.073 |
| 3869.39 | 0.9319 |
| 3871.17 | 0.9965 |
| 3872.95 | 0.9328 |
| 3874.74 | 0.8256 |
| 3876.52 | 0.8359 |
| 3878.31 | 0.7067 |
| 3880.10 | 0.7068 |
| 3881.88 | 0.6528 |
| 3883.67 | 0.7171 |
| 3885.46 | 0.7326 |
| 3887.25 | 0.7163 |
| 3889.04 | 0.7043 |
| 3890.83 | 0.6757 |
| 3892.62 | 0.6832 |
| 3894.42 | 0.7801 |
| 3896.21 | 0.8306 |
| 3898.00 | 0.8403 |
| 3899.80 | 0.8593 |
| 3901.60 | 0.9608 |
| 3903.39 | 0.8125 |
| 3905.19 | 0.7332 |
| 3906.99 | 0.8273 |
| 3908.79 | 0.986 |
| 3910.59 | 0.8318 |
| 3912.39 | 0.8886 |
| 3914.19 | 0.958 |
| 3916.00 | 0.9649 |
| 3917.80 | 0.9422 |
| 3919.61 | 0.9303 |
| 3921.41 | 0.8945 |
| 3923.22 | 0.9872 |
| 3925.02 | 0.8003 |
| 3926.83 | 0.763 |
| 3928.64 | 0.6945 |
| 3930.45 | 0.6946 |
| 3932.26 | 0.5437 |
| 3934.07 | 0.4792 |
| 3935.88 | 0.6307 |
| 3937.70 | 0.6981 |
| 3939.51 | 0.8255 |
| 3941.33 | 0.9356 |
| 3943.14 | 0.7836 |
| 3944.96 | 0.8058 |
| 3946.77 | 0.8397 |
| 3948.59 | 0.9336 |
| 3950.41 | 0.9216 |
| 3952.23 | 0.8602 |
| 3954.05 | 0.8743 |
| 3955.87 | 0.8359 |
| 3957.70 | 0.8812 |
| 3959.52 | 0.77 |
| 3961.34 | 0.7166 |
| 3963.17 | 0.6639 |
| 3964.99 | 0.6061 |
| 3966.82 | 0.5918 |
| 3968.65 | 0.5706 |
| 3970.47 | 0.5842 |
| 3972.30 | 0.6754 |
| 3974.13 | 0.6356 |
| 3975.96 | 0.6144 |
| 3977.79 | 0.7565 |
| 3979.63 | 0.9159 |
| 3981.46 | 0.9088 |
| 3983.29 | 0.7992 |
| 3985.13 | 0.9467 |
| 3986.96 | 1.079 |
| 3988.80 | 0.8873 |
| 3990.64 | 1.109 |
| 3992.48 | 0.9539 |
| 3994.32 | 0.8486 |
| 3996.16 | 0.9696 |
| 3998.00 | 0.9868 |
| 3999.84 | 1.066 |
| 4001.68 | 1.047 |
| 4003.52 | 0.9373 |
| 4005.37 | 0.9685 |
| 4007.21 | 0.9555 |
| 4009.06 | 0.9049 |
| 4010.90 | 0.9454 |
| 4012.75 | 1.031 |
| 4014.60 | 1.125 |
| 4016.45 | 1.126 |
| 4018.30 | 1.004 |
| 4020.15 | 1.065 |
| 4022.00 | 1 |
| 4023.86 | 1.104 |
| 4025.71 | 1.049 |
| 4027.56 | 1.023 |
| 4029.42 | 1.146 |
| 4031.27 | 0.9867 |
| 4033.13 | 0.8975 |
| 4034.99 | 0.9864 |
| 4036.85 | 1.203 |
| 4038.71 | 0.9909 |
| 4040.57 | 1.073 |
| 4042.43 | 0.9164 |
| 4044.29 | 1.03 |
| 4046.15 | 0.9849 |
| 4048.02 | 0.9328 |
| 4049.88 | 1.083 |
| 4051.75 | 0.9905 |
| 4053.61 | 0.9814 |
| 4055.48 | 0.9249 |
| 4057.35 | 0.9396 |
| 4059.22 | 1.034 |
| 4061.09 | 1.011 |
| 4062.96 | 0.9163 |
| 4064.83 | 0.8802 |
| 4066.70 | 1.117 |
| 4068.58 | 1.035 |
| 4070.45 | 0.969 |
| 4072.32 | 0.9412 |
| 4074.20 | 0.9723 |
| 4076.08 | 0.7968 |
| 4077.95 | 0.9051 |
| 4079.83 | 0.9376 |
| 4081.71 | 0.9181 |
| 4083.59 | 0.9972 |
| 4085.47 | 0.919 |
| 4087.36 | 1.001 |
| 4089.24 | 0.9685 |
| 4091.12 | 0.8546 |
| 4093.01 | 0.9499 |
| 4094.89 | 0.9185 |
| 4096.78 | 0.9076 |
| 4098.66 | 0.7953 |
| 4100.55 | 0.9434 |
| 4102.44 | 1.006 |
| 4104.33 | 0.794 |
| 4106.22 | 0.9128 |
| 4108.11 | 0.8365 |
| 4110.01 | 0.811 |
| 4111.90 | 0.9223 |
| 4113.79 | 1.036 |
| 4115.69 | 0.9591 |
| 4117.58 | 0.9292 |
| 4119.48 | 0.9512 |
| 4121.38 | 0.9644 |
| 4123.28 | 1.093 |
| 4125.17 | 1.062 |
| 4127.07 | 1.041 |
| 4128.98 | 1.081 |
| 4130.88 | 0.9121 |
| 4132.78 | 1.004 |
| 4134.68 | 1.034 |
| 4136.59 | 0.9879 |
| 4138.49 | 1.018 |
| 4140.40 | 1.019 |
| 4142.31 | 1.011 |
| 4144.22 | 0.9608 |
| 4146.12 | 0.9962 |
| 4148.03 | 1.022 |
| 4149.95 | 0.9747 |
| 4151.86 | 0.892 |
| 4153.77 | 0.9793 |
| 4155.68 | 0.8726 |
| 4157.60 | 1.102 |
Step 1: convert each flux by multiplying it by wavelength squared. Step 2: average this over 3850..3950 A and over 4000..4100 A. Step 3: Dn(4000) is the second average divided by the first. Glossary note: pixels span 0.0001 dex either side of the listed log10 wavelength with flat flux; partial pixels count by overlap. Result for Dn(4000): 1.29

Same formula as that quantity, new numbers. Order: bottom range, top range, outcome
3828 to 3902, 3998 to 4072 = 1.41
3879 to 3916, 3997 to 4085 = 1.34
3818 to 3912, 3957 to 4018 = 1.18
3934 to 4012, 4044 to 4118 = 1.19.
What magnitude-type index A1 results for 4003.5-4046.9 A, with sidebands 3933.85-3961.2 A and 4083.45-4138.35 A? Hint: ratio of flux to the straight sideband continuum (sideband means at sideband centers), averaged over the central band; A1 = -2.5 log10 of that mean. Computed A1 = -0.16 mag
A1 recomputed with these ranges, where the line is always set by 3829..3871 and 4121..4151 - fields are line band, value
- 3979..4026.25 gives -0.10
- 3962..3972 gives 0.39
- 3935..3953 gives 0.04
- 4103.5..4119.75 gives 0.10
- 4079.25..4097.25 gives 0.04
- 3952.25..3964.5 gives 0.10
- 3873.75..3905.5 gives 0.06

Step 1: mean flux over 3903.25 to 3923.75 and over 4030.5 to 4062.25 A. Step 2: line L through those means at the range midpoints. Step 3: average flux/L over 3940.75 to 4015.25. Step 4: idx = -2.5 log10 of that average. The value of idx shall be 0.106 mag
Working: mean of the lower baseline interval 0.898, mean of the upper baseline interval 0.997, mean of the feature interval 0.859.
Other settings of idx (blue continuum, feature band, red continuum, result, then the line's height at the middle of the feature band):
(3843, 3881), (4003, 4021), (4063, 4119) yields -0.114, 0.907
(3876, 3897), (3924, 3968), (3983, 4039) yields 0.140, 0.86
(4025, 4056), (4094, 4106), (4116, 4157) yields 0.119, 0.999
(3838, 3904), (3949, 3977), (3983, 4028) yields 0.281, 0.94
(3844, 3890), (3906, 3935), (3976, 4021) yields 0.083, 0.89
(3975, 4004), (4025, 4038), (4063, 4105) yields -0.123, 0.929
